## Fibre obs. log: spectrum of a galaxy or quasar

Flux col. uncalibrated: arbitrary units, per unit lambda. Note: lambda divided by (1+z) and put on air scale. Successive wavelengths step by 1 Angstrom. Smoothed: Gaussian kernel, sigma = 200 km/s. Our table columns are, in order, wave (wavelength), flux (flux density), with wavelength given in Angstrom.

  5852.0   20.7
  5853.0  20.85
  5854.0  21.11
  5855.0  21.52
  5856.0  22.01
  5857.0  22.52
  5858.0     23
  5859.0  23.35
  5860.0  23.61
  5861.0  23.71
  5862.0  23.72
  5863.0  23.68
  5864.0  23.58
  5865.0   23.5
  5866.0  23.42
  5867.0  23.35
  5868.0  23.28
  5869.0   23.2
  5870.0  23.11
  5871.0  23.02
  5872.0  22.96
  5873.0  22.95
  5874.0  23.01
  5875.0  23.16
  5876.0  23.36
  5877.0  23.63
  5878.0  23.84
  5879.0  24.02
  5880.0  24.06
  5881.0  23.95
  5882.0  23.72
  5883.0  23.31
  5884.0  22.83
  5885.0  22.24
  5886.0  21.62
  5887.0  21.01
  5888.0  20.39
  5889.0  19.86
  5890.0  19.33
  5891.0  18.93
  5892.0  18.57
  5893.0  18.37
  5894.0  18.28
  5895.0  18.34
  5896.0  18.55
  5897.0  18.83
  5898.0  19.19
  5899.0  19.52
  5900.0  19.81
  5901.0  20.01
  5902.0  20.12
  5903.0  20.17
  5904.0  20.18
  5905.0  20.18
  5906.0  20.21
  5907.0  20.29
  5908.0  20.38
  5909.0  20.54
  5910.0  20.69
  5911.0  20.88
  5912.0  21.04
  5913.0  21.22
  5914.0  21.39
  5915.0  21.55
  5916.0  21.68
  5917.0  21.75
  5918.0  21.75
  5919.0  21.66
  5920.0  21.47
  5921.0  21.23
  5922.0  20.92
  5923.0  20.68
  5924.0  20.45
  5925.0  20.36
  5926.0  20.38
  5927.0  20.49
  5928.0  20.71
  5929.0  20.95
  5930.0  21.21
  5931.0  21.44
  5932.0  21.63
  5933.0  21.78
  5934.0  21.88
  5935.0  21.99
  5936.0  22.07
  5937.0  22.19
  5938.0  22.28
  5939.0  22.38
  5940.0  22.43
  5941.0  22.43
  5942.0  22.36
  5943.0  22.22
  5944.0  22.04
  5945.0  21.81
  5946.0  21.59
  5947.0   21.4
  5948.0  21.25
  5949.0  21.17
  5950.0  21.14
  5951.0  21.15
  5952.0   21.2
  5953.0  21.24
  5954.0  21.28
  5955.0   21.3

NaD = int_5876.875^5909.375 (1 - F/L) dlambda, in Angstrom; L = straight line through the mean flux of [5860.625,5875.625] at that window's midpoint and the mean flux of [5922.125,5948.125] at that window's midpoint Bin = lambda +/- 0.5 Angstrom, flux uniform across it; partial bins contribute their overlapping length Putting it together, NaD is 2.8 Angstrom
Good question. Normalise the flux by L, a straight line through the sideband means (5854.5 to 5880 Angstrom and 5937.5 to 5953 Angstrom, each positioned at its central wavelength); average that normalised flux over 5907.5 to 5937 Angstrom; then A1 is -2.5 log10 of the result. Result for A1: 0.05 mag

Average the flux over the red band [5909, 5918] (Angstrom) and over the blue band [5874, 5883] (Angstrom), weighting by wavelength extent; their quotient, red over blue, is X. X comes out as 0.9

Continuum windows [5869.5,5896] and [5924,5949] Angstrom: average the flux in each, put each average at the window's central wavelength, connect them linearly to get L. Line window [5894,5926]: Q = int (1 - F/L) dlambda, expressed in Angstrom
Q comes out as 1.83 Angstrom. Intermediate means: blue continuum 21.8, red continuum 21.6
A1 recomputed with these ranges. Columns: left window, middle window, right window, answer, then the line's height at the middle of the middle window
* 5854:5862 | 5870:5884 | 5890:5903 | -0.12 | 21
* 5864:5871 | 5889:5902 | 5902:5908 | 0.10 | 21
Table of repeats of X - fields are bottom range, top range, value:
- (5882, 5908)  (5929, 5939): 1.09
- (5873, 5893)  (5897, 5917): 0.93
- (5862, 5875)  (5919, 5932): 0.90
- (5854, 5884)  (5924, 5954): 0.93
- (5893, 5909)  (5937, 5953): 1.11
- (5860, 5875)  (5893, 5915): 0.86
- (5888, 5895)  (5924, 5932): 1.10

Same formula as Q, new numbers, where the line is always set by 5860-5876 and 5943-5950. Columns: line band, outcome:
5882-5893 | 1.0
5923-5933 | 0.5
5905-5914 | 0.7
